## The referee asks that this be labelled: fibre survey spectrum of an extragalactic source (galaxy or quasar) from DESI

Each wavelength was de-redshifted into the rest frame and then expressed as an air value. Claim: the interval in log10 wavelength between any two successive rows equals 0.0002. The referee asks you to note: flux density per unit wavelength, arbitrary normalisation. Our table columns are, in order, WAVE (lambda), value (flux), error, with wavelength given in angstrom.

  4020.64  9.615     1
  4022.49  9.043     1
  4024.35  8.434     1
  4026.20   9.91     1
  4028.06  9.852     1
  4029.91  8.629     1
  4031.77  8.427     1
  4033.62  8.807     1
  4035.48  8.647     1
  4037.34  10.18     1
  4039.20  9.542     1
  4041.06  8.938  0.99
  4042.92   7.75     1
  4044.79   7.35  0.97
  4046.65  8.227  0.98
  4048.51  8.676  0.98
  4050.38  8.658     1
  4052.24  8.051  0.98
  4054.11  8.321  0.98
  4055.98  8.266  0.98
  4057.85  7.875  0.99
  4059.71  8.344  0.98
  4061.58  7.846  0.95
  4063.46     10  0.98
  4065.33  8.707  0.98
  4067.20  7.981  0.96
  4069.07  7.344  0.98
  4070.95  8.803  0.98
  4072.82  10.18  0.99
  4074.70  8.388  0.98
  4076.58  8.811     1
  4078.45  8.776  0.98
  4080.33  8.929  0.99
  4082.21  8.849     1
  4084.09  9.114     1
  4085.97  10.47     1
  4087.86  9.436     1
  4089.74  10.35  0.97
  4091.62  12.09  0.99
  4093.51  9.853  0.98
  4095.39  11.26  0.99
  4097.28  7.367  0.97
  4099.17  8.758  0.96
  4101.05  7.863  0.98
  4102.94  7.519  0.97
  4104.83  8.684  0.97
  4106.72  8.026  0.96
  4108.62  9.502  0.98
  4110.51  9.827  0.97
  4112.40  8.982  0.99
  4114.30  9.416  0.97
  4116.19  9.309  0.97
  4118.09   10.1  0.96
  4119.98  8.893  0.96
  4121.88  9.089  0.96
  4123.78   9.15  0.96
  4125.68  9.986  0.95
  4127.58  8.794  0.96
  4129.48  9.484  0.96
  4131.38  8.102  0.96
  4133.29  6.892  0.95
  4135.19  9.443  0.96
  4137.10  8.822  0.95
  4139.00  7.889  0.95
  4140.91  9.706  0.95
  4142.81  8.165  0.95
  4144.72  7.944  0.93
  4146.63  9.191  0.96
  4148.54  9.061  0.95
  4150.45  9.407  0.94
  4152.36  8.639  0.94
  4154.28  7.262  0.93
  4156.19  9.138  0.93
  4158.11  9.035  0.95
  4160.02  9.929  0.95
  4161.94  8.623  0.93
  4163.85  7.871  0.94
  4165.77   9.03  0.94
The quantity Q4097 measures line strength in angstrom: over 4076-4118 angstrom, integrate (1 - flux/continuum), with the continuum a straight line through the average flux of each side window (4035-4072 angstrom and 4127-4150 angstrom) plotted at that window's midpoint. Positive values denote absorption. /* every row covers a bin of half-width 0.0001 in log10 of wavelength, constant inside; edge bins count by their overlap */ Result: -3.4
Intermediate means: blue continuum 8.48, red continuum 8.64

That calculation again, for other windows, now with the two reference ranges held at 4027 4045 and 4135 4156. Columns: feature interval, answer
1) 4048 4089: 0.4 angstrom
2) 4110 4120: -0.8 angstrom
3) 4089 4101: -1.4 angstrom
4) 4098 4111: 0.3 angstrom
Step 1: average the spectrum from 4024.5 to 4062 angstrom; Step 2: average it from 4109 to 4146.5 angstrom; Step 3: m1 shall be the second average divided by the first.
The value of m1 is 1.0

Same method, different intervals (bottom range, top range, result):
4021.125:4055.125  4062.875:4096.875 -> 1.07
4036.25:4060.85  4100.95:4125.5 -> 1.06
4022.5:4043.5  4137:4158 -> 0.96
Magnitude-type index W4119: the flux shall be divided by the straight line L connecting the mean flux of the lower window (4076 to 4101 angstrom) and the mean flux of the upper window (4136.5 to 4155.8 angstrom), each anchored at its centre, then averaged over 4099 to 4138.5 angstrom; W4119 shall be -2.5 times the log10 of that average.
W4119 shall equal 0.019 mag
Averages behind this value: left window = 9.5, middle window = 8.88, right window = 8.62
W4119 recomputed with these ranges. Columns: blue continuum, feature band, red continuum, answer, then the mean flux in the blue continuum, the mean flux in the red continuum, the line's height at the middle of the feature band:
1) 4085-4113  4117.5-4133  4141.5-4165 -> -0.005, 9.34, 8.71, 9.03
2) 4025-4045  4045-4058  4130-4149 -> 0.079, 8.96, 8.53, 8.89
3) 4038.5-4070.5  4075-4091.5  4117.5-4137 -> -0.103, 8.34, 8.96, 8.59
